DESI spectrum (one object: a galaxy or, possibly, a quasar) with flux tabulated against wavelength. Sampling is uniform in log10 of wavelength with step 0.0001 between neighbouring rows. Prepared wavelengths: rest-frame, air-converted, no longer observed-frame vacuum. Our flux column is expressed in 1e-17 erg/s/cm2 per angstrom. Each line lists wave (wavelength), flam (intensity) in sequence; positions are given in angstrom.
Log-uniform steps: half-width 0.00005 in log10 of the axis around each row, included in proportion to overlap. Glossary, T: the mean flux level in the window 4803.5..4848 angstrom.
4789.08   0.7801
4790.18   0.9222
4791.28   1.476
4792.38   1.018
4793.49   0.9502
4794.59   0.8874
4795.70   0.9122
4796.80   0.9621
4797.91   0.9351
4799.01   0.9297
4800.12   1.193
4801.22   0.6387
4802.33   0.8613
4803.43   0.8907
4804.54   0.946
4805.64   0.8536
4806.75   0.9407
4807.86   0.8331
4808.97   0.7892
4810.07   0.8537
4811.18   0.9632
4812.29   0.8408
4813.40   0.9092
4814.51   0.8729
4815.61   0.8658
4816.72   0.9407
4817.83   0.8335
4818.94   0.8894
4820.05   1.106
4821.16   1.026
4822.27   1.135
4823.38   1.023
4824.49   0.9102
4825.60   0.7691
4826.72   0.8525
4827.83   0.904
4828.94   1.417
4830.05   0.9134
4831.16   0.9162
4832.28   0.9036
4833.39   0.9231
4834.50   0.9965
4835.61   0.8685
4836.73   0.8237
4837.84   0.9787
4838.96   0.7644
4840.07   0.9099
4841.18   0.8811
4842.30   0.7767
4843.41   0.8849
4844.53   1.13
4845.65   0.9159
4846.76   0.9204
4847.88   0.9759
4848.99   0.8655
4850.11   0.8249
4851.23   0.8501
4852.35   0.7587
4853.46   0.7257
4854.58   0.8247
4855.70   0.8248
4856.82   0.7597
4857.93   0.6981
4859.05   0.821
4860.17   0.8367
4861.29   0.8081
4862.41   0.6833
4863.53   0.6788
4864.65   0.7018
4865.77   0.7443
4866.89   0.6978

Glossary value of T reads 0.923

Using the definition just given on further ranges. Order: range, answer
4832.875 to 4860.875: 0.861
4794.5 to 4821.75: 0.908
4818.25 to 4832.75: 0.981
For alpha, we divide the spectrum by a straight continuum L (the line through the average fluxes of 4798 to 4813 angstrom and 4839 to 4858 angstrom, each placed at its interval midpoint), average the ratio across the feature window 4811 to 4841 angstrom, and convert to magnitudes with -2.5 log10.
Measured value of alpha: -0.07 mag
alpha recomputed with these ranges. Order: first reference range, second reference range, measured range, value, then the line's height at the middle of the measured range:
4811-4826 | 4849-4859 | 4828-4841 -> -0.09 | 0.87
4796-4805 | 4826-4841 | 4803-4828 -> 0.02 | 0.926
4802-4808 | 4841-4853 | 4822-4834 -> -0.09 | 0.89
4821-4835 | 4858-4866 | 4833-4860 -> -0.01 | 0.852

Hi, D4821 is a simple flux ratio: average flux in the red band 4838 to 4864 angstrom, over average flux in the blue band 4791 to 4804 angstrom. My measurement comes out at 0.87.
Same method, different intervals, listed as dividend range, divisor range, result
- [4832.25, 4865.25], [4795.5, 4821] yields 0.93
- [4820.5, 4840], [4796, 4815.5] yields 1.06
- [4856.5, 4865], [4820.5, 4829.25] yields 0.75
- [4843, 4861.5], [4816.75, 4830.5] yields 0.87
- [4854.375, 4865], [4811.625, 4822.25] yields 0.82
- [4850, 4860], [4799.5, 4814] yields 0.89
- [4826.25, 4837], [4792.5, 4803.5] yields 1.04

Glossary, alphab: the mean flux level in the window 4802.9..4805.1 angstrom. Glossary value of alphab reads 0.919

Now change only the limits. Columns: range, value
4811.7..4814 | 0.874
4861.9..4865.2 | 0.688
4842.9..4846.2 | 0.976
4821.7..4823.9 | 1.08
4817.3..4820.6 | 0.943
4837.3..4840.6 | 0.883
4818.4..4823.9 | 1.04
